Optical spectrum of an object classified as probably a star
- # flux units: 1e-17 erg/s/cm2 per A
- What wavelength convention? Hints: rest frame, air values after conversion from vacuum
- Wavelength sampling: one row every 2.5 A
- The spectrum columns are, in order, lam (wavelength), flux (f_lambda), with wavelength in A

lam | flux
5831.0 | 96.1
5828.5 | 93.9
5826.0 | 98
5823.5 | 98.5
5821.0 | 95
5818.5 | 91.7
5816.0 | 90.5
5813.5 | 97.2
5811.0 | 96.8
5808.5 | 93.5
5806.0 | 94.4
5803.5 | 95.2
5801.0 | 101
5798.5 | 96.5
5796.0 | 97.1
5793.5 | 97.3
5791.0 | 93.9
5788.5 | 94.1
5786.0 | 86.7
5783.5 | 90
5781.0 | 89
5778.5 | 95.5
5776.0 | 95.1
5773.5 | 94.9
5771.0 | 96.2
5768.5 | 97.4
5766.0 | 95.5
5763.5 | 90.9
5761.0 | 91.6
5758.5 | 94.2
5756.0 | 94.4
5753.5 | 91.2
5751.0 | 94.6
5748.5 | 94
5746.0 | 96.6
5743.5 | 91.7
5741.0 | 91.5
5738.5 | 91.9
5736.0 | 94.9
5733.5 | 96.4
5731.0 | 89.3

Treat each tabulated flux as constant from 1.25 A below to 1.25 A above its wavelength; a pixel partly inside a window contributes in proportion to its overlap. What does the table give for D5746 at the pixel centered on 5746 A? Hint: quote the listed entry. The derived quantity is 96.6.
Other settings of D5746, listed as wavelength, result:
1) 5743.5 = 91.7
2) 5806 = 94.4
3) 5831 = 96.1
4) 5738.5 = 91.9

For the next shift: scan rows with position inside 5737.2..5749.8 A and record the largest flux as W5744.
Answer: 96.6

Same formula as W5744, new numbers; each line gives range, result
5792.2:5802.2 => 101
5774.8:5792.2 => 95.5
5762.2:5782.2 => 97.4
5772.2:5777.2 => 95.1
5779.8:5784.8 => 90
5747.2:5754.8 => 94.6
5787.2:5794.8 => 97.3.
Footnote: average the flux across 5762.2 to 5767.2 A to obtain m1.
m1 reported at 93.2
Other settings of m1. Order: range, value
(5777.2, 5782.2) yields 92.3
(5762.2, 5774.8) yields 95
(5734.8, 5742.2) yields 92.8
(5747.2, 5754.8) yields 93.3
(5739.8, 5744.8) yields 91.7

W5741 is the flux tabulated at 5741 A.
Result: 91.5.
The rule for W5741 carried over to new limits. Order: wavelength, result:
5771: 96.2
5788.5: 94.1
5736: 94.9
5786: 86.7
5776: 95.1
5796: 97.1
